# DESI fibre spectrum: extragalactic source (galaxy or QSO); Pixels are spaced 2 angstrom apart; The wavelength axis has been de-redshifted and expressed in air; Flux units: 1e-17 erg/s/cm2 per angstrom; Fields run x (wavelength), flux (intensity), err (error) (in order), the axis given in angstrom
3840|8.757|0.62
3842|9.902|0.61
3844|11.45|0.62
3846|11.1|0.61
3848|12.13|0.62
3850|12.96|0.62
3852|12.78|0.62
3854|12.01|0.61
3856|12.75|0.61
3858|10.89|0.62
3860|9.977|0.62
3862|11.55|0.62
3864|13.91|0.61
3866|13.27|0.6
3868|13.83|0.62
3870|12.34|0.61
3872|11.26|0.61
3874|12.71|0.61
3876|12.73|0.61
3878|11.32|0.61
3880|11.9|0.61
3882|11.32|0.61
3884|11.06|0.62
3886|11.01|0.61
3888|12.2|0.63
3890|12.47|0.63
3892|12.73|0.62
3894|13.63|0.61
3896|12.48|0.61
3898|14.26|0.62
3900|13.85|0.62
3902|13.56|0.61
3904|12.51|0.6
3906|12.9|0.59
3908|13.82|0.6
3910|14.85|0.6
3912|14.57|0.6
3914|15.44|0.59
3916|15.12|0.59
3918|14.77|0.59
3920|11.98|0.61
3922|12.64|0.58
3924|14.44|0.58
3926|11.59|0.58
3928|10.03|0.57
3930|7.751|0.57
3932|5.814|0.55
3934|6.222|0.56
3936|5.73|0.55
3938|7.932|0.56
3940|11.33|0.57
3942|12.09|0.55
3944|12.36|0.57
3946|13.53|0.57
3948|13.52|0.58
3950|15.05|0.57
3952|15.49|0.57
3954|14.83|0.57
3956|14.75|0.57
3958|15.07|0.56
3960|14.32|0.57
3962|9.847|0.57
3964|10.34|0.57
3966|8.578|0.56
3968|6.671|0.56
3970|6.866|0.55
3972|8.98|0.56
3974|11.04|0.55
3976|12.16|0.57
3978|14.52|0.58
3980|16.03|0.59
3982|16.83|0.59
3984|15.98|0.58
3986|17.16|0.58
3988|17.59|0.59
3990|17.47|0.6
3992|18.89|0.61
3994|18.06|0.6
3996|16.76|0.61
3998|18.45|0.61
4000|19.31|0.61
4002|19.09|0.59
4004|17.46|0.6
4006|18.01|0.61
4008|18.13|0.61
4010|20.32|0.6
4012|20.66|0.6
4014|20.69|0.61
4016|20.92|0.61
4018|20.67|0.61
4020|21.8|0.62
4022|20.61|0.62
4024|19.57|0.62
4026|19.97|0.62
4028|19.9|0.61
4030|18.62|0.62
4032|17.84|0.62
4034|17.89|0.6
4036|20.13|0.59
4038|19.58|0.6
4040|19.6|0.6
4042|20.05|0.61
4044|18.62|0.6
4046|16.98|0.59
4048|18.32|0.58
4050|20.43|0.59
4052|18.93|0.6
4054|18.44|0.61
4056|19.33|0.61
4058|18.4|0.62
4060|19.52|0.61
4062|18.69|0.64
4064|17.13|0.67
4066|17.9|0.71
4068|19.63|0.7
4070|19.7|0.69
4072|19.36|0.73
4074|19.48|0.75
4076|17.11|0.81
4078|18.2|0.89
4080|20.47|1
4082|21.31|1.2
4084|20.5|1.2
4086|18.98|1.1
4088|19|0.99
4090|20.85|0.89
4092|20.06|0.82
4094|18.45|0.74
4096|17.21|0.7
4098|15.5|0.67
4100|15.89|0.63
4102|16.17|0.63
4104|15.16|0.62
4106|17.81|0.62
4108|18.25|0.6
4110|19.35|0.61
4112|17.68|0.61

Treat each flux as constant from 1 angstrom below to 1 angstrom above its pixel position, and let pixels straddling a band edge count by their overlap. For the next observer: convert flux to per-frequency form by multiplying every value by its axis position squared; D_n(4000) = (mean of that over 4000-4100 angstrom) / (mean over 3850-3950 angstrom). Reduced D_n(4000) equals 1.70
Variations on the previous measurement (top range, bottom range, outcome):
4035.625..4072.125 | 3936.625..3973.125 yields 1.70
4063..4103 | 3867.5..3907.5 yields 1.64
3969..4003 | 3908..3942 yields 1.42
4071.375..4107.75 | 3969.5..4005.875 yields 1.22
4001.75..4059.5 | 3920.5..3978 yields 1.81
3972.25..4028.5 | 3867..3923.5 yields 1.46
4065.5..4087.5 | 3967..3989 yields 1.55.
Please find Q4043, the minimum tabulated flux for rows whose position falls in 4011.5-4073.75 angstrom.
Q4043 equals 16.98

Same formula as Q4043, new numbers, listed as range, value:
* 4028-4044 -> 17.84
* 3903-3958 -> 5.73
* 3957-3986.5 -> 6.671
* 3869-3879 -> 11.26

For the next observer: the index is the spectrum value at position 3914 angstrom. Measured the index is 15.44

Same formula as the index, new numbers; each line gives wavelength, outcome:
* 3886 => 11.01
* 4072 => 19.36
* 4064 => 17.13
